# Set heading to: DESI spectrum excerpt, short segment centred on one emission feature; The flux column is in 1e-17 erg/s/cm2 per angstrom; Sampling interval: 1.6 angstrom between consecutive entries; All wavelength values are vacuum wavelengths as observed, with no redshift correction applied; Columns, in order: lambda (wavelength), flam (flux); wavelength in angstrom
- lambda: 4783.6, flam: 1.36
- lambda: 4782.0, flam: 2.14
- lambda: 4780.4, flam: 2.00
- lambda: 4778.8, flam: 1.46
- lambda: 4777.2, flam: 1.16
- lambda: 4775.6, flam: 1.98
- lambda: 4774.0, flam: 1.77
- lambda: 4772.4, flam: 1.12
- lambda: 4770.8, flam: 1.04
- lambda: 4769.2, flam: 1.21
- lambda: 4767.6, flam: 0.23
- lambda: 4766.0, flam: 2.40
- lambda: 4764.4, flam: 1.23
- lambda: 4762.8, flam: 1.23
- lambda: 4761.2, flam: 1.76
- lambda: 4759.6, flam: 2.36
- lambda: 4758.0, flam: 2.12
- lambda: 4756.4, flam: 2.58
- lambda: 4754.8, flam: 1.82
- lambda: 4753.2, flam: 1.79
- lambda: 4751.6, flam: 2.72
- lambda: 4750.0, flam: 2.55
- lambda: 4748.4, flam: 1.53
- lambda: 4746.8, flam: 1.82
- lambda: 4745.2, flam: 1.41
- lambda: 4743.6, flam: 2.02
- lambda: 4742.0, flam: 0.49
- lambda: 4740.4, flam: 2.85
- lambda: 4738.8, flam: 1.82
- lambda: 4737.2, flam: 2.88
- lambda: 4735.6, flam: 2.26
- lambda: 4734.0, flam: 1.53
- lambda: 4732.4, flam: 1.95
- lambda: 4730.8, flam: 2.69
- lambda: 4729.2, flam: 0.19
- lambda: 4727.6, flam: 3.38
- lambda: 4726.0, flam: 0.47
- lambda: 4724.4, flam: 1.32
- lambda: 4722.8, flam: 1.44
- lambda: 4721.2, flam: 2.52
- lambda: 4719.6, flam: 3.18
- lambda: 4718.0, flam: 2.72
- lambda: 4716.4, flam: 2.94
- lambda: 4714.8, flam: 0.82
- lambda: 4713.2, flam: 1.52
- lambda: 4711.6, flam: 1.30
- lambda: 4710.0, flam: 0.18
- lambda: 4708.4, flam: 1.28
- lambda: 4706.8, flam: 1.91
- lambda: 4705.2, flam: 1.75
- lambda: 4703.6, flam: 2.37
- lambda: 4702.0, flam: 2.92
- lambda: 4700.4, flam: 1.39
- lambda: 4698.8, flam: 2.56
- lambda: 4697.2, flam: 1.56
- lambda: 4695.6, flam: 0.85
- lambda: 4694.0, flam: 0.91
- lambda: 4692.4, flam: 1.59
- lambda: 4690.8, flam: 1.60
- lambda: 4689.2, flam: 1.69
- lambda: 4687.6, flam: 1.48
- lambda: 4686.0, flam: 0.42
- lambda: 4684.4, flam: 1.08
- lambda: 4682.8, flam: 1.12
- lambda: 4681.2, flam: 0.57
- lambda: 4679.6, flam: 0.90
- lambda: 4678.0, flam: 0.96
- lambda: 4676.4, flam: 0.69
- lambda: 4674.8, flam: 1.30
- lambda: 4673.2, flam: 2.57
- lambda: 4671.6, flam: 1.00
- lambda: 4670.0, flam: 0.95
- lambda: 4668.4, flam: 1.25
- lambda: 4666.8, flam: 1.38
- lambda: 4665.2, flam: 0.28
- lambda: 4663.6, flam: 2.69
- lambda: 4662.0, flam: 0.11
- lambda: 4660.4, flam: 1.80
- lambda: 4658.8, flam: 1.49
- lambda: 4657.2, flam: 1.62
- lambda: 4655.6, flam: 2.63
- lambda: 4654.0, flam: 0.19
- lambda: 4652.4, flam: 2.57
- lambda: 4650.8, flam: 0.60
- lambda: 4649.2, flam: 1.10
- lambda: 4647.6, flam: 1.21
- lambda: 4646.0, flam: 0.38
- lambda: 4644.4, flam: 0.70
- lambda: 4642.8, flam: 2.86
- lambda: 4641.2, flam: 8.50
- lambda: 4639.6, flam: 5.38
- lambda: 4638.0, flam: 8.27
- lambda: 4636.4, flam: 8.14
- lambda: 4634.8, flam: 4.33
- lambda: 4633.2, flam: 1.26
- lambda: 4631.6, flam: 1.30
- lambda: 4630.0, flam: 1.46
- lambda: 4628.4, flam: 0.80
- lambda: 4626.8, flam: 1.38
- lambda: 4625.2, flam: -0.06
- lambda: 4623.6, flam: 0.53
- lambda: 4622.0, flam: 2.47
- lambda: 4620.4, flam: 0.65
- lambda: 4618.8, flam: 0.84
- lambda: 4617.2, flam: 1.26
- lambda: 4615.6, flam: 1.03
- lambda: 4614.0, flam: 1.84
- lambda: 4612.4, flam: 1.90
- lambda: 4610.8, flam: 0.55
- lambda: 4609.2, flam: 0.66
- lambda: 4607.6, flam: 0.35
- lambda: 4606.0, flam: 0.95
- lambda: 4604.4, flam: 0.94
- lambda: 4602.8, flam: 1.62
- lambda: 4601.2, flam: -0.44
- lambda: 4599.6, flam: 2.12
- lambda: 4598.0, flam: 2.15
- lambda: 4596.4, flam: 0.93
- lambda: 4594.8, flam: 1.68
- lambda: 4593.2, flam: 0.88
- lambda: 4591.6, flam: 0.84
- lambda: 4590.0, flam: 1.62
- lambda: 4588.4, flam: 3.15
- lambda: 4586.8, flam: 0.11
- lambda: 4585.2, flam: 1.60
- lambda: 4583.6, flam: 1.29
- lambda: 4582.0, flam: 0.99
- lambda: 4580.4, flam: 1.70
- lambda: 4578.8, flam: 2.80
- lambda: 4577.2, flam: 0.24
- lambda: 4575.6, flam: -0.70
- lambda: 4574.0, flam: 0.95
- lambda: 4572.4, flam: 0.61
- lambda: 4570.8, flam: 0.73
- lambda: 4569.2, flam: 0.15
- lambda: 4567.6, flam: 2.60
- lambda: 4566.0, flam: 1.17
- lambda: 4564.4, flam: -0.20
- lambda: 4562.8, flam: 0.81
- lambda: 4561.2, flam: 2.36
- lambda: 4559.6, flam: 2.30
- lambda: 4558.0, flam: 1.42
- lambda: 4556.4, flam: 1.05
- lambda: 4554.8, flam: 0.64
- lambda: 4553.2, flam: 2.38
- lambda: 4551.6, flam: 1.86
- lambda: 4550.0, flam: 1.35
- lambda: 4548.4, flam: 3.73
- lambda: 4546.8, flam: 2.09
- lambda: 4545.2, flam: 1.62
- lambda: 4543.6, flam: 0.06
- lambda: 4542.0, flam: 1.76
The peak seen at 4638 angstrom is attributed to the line [O II] 3727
